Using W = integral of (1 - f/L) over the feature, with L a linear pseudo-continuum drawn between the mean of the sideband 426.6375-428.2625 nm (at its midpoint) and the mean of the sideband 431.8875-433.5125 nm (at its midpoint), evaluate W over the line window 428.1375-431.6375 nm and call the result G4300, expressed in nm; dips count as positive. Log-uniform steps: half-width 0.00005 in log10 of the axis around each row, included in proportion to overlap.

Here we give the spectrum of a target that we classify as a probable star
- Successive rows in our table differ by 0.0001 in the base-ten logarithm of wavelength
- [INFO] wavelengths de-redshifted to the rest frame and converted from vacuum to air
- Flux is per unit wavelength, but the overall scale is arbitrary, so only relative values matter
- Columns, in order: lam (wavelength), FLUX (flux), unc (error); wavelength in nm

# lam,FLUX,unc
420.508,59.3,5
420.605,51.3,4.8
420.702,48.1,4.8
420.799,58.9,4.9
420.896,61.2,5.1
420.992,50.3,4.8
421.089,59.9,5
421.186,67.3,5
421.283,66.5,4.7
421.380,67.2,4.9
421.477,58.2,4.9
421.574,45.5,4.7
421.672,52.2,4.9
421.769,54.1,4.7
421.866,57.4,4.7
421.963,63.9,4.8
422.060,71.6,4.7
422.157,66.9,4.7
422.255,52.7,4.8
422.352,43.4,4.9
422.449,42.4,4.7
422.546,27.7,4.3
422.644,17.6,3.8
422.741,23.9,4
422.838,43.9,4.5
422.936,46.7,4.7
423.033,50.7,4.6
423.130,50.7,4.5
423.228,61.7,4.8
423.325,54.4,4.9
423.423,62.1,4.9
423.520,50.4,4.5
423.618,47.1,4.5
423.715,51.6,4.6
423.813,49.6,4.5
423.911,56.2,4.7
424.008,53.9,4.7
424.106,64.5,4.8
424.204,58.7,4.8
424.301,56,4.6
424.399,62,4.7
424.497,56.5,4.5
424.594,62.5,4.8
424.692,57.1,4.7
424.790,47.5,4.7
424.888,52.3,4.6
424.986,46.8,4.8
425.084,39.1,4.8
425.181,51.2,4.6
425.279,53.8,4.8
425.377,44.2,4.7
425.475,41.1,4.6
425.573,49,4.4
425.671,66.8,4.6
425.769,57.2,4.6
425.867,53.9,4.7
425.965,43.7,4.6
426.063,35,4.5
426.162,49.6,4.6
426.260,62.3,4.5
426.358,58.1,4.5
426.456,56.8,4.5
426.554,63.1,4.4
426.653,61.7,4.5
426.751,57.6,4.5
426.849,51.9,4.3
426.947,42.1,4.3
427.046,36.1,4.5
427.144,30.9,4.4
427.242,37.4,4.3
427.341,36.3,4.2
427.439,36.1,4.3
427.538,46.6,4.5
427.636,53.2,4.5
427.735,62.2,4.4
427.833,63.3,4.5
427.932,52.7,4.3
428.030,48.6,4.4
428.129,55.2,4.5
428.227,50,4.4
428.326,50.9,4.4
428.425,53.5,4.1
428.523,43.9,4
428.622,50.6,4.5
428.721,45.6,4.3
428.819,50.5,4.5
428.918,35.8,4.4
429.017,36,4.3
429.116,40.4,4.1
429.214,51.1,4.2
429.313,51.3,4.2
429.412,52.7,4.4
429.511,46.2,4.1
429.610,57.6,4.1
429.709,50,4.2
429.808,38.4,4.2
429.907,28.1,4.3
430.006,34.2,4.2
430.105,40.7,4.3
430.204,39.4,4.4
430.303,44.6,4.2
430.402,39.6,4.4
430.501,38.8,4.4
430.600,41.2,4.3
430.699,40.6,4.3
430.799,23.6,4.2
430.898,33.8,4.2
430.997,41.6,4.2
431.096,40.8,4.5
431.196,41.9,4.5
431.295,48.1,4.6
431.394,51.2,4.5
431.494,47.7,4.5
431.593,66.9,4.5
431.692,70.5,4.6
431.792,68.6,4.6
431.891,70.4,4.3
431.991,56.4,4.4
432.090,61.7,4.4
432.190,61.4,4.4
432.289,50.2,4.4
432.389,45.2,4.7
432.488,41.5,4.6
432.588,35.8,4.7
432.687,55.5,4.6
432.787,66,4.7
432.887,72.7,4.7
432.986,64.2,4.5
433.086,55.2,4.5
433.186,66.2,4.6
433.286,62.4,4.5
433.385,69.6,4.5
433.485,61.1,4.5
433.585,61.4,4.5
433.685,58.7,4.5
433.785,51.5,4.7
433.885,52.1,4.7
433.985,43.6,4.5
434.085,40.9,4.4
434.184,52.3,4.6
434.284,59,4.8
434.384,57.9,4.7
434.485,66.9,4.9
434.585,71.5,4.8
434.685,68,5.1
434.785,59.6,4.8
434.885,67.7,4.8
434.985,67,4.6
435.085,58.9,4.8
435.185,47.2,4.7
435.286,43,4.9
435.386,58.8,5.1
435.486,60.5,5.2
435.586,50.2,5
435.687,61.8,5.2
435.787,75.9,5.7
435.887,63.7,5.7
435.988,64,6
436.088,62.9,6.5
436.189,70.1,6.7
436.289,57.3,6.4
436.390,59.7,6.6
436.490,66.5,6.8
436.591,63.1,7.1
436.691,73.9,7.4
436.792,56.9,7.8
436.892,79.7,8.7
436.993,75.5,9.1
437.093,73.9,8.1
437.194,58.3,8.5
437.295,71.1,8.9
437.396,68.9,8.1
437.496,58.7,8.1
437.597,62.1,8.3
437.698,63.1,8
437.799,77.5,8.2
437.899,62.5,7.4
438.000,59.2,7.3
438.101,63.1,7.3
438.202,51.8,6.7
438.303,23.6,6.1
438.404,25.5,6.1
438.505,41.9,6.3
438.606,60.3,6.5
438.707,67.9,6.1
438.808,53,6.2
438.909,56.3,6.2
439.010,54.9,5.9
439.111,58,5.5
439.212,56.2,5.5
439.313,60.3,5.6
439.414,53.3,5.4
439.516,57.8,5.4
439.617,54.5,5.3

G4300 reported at 0.55 nm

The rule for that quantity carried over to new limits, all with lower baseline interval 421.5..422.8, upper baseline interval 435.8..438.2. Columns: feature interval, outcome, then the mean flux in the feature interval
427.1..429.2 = 0.31 nm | 46.8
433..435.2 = 0.10 nm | 59.3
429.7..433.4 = 0.58 nm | 50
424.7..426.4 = 0.05 nm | 50.2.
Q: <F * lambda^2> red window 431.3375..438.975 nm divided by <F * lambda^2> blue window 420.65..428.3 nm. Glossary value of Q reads 1.21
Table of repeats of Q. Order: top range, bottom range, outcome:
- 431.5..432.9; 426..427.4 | 1.23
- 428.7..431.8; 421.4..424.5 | 0.89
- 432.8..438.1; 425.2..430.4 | 1.35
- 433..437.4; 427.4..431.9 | 1.34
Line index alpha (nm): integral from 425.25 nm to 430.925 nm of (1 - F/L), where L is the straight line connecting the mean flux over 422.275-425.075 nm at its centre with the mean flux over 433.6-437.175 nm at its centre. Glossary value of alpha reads 0.74 nm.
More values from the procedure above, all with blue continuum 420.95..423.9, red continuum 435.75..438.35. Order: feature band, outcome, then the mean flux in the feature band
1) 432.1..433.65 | 0.07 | 58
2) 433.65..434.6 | 0.10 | 54.8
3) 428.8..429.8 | 0.19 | 46.7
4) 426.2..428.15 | 0.18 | 50.5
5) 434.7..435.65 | 0.08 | 57.5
